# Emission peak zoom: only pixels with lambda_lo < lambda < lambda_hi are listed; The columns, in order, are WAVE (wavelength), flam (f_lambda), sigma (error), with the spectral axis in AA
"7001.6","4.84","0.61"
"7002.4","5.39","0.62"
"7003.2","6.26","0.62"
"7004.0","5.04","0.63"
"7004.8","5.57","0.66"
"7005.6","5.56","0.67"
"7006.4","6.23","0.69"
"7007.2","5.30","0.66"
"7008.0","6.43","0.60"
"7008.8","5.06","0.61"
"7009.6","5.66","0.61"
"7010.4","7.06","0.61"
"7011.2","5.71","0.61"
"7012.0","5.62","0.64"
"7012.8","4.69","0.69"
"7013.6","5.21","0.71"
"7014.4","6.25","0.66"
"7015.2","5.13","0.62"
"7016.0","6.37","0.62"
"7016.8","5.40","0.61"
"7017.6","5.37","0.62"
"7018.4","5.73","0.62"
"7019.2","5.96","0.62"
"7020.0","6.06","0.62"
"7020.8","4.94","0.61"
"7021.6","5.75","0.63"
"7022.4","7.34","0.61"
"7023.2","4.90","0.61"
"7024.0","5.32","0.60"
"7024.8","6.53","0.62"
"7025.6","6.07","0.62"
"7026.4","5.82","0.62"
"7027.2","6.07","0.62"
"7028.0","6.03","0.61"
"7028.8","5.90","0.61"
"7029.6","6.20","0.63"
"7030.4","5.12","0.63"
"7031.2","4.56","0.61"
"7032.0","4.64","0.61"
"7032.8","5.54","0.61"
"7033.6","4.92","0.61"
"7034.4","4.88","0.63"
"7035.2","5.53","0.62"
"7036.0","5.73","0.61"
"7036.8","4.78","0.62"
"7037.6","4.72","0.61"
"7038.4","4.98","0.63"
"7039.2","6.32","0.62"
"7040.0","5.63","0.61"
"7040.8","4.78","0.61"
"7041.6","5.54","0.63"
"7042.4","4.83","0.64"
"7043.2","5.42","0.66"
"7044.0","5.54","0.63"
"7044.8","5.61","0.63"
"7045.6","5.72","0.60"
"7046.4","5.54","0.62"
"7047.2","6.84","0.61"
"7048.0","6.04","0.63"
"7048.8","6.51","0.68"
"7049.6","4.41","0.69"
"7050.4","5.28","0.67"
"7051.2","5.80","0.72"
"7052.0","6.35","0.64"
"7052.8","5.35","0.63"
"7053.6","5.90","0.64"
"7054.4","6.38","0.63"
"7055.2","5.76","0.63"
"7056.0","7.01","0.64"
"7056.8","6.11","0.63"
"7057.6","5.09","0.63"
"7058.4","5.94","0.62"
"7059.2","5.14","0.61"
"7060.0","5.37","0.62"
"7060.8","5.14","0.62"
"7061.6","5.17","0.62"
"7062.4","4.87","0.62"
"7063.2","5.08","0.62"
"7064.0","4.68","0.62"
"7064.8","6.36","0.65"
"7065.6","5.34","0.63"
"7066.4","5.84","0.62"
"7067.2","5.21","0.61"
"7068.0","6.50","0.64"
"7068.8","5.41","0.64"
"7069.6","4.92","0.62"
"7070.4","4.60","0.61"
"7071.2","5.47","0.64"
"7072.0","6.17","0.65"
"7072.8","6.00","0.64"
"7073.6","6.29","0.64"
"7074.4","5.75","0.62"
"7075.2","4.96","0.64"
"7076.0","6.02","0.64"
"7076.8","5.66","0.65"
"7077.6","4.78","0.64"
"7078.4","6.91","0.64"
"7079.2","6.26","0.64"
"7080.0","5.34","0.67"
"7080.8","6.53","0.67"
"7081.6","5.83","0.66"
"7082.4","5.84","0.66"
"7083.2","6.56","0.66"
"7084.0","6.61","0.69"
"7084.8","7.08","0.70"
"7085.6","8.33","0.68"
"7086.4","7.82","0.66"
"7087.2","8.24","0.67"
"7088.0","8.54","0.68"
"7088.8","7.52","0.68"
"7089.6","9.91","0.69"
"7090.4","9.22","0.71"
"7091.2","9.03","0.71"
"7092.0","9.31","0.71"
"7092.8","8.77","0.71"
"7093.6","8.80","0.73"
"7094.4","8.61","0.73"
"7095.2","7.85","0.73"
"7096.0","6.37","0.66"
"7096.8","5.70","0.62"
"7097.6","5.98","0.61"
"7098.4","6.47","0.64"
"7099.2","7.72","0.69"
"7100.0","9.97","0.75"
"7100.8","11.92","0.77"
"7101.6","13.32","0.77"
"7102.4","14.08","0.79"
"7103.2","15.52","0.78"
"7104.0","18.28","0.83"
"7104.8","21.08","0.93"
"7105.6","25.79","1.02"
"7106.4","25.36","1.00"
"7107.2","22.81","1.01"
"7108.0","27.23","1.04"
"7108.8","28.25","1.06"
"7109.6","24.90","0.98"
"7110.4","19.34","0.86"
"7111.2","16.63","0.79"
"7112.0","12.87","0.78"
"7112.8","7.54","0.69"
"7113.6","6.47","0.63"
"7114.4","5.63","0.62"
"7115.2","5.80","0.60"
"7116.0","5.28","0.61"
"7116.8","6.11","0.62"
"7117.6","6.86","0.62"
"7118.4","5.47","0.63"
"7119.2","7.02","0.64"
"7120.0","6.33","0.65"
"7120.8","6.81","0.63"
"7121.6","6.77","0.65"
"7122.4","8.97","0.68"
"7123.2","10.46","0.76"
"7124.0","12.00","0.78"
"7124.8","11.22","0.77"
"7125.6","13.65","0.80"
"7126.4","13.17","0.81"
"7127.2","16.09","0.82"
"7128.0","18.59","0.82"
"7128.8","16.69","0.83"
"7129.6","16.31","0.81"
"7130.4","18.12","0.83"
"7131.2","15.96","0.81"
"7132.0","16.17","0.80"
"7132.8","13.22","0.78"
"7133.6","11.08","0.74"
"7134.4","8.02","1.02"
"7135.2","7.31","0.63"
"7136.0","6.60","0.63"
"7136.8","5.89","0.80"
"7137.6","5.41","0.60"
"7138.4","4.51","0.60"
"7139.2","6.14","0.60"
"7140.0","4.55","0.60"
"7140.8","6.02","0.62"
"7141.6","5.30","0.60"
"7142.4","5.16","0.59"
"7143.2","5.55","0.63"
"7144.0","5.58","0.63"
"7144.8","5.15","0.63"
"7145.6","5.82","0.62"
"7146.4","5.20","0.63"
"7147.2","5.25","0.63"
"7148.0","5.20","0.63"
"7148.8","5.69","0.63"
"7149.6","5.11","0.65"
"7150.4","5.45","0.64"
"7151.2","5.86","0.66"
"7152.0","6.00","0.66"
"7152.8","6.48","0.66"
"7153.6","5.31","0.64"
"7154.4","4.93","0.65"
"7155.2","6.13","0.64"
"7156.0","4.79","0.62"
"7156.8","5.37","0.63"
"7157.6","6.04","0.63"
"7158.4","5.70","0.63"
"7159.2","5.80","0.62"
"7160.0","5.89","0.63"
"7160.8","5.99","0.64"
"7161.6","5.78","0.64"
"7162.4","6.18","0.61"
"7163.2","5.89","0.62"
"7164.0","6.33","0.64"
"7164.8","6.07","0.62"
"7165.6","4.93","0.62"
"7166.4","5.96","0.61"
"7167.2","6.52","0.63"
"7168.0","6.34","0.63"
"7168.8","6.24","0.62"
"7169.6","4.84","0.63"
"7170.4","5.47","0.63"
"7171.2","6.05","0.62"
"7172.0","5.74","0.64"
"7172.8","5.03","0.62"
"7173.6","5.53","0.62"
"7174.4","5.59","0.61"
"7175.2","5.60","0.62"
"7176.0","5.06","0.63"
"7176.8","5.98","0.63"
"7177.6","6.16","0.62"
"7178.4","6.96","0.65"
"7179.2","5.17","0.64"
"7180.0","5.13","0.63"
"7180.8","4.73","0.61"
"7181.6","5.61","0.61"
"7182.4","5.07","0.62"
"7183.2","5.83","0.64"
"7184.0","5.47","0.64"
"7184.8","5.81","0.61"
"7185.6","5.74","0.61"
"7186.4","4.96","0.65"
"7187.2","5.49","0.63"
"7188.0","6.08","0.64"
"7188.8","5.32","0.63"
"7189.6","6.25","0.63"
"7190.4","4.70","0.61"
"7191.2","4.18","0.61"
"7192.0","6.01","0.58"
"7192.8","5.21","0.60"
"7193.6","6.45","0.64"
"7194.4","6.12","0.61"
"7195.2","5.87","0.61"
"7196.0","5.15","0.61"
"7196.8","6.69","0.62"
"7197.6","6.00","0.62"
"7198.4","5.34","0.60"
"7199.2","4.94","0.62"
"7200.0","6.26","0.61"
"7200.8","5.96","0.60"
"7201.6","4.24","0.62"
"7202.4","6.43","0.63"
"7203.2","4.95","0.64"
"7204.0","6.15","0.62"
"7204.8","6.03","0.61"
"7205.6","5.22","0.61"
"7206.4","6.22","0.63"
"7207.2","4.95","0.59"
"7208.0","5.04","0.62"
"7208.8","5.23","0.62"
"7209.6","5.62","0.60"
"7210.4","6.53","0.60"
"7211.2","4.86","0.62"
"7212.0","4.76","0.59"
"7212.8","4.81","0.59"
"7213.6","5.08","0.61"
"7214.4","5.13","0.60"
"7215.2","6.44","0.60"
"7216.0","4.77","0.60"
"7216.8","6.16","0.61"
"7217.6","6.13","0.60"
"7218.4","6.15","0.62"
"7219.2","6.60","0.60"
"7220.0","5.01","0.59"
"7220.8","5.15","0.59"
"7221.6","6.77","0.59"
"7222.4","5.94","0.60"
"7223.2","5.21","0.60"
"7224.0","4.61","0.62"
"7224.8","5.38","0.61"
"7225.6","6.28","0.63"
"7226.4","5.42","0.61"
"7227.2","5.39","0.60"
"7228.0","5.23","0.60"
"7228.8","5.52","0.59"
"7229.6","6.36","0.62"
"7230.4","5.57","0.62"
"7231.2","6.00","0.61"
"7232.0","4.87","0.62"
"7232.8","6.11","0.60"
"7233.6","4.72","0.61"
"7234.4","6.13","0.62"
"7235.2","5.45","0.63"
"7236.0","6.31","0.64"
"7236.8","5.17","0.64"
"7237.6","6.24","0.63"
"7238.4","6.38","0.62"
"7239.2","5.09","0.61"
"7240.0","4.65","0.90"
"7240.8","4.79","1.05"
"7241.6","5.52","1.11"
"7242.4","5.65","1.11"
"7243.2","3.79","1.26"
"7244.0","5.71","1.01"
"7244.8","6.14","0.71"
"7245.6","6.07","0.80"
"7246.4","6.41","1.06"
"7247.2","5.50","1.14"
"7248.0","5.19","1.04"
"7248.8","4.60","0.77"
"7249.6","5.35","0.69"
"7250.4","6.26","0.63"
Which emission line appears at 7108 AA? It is H-alpha 6563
